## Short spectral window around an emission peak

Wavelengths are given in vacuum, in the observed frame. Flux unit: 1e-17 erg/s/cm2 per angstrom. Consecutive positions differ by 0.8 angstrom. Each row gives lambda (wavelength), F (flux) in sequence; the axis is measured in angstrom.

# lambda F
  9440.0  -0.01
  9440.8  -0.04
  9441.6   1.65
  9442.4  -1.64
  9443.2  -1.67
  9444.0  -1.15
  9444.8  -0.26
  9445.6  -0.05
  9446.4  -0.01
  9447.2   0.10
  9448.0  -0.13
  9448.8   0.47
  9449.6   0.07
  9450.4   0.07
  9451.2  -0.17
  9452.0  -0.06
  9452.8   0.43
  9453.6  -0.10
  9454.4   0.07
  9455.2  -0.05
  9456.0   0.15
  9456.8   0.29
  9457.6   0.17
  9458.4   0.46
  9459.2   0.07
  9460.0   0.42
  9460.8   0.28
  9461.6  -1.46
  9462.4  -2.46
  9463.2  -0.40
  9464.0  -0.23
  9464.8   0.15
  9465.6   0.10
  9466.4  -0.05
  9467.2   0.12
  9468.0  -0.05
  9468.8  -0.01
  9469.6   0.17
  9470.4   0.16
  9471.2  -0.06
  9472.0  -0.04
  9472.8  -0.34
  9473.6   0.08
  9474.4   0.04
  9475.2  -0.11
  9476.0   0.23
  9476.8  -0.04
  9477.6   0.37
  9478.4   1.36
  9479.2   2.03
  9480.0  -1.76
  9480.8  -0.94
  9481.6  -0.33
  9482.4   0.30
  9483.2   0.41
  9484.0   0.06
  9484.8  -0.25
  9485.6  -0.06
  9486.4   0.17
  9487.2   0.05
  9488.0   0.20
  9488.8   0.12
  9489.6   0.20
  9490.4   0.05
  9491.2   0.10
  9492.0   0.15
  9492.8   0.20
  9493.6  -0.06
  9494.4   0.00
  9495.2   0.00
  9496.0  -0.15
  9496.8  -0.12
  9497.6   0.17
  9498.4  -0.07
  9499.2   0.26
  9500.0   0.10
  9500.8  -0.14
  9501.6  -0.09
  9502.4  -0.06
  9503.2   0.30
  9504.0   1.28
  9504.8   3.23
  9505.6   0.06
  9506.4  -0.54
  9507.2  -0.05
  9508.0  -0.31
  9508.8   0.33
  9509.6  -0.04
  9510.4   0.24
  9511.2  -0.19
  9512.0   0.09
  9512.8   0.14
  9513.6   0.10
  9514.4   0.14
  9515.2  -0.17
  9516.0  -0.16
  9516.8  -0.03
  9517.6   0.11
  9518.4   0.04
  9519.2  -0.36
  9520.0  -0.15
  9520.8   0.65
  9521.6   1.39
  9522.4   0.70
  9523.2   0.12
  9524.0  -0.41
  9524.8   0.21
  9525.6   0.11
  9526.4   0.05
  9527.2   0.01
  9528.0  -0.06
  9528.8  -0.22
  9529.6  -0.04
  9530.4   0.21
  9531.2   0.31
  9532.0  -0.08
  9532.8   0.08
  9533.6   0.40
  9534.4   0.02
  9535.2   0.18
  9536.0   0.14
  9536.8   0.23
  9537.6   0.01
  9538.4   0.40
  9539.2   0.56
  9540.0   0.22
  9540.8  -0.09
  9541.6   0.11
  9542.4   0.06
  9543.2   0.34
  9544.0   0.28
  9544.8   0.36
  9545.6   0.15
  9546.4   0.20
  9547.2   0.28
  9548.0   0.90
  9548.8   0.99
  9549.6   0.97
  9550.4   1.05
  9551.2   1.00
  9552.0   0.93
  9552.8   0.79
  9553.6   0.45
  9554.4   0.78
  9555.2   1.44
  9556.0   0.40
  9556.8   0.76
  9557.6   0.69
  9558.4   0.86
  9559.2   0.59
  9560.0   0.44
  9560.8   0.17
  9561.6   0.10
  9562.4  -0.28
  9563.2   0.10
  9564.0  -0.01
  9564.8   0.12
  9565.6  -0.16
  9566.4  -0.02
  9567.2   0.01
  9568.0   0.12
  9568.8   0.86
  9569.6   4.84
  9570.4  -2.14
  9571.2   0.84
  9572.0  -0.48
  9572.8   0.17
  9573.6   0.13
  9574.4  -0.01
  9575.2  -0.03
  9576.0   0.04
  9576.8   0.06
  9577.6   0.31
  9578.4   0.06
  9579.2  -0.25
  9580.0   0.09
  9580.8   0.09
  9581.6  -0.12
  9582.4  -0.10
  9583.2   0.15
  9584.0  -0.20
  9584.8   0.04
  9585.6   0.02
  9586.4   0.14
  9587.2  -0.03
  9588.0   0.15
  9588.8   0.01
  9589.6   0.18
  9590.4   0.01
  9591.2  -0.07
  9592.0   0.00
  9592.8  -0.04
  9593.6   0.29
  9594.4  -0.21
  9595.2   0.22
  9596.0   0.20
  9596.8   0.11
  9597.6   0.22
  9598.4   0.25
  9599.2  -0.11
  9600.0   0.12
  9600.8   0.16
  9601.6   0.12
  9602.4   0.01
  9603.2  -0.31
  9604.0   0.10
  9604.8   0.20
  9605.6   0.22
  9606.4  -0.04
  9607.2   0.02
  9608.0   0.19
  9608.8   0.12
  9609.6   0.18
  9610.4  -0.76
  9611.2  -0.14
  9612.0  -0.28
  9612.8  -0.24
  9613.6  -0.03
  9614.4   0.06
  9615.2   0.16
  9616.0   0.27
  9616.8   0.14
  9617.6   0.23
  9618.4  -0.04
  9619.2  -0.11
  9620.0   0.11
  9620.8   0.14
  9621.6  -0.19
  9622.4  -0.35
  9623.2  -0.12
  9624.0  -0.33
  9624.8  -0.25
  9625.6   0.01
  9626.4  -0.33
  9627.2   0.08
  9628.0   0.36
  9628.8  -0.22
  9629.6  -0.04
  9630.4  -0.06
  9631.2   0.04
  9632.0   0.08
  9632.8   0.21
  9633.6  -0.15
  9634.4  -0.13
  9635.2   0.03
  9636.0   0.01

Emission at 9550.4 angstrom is [O II]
